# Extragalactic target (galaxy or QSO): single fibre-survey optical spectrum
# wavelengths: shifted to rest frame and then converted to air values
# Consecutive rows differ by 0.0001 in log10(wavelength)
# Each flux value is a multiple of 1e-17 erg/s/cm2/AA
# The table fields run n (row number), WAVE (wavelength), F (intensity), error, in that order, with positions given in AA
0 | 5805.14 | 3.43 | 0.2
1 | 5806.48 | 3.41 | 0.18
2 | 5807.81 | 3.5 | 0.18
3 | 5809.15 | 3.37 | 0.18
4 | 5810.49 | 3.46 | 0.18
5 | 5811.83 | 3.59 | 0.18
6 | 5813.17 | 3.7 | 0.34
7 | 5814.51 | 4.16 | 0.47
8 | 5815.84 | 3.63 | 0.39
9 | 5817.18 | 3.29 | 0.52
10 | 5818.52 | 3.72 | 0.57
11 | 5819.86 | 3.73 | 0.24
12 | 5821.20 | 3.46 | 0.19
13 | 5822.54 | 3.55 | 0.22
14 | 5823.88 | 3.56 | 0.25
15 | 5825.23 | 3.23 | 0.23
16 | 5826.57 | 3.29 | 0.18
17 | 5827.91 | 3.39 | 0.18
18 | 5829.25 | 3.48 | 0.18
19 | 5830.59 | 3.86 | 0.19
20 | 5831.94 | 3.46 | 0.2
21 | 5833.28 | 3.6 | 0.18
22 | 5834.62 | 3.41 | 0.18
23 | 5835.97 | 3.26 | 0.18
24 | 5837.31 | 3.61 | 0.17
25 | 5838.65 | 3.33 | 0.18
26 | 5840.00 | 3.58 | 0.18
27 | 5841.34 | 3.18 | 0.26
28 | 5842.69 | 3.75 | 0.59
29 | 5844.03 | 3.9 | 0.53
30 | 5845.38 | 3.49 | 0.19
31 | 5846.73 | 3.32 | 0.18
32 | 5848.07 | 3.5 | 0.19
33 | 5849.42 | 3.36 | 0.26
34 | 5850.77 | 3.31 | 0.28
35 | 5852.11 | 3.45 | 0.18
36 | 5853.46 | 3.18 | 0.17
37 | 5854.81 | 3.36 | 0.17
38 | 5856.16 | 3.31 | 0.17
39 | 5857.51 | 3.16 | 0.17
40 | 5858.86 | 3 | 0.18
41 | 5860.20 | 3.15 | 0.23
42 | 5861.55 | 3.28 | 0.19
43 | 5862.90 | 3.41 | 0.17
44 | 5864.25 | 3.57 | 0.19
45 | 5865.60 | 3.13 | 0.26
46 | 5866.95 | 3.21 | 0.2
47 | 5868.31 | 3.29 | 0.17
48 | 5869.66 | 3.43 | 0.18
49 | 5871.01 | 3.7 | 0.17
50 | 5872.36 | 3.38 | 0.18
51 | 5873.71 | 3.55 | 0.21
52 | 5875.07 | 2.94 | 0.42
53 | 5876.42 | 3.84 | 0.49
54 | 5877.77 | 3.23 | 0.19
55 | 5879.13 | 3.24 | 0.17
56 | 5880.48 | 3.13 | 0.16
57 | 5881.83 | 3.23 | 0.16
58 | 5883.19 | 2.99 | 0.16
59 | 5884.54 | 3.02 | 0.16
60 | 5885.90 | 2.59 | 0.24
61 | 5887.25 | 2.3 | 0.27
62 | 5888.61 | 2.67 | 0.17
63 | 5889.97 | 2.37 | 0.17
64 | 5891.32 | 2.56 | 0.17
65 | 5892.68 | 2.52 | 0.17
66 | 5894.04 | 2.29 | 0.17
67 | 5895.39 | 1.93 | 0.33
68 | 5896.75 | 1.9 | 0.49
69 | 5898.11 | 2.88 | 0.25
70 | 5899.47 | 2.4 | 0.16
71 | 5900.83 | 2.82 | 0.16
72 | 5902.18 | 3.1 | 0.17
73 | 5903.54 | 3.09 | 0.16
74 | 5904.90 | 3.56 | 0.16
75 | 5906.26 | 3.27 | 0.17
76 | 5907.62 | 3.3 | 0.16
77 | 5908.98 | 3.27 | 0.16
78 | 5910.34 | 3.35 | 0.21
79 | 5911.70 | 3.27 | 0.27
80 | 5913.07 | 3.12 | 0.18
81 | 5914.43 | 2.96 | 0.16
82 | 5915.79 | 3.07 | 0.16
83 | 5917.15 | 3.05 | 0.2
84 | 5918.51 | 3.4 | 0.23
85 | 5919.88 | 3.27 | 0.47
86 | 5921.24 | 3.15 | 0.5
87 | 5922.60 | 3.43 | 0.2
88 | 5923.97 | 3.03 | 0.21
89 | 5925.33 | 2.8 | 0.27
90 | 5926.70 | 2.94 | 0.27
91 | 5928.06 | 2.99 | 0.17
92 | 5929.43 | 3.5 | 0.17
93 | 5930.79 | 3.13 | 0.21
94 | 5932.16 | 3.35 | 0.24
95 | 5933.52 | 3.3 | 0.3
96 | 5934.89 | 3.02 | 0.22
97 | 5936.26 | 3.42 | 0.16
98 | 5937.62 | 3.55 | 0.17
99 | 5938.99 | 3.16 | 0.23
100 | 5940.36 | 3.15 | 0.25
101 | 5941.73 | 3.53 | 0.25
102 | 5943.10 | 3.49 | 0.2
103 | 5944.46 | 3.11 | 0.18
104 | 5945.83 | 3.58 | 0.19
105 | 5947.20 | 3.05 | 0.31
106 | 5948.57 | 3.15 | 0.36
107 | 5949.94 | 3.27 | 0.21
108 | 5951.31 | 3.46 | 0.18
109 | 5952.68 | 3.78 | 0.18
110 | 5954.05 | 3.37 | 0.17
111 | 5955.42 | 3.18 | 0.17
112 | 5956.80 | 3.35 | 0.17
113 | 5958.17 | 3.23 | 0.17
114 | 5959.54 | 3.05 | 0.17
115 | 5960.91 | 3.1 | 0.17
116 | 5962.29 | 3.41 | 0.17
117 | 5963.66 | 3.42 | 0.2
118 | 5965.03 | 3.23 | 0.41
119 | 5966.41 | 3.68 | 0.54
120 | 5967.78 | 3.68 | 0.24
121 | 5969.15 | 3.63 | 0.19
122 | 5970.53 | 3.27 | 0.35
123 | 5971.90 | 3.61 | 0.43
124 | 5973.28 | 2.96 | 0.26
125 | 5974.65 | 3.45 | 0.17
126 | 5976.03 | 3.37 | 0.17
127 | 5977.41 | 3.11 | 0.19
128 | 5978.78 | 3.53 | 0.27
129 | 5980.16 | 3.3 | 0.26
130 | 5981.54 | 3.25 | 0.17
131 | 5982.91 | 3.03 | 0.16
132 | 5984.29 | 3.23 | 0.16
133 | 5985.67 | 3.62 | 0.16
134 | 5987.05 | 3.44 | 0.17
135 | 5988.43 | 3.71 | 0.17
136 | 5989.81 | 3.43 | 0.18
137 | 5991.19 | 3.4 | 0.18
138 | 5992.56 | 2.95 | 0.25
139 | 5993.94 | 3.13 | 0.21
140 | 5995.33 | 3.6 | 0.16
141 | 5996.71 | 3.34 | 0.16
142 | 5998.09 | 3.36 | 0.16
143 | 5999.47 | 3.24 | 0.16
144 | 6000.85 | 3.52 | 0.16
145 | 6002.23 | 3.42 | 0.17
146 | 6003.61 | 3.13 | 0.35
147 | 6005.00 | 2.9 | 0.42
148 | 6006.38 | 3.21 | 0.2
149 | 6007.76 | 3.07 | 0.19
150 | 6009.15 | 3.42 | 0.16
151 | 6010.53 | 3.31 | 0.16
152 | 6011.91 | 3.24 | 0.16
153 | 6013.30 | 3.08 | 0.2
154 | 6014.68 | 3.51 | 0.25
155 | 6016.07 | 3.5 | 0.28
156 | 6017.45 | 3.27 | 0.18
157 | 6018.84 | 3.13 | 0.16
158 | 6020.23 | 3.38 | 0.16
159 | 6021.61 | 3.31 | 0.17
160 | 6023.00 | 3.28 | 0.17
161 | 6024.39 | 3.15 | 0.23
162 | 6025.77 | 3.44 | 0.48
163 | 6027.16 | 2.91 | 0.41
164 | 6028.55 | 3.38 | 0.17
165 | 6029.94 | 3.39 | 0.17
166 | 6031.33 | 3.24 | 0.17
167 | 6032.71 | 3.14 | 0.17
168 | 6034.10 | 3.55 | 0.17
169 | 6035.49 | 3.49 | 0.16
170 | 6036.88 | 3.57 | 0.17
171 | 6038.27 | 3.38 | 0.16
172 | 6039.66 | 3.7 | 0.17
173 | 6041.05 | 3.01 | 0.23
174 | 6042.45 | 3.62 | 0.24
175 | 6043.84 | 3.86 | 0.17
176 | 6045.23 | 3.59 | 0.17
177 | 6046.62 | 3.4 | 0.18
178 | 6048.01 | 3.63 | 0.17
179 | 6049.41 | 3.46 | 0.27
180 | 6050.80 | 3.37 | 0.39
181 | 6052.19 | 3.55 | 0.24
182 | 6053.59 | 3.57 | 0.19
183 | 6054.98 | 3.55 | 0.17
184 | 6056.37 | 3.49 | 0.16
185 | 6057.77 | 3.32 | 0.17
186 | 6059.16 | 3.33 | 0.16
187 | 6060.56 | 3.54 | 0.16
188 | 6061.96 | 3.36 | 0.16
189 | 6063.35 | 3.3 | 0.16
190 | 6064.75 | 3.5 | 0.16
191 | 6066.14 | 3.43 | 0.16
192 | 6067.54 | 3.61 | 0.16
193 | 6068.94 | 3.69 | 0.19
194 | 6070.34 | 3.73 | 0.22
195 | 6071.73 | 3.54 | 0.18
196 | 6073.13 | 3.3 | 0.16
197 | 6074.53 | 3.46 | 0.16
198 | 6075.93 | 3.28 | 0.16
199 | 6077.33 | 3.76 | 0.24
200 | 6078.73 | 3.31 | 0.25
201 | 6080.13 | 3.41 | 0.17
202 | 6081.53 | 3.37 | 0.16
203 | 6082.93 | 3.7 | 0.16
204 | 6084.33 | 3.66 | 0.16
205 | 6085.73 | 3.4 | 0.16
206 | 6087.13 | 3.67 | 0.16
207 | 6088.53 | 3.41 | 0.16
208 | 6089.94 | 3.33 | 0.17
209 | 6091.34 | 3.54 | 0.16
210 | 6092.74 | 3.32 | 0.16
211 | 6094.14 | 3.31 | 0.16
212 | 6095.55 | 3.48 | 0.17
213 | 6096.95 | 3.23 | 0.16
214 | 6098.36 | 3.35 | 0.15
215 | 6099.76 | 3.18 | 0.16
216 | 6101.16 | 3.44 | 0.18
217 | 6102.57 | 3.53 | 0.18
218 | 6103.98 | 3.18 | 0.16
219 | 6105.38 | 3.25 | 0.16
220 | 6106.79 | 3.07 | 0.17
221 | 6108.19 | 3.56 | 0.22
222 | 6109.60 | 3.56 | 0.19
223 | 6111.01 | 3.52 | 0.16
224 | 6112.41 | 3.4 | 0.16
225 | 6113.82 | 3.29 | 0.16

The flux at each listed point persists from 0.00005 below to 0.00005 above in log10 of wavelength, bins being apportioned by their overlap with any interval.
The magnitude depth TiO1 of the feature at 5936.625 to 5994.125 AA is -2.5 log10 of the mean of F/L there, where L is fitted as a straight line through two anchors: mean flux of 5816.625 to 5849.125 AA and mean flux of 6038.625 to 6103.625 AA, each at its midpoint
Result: 0.04 mag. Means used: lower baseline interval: 3.5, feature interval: 3.35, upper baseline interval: 3.47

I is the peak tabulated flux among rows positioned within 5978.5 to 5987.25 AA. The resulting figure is 3.62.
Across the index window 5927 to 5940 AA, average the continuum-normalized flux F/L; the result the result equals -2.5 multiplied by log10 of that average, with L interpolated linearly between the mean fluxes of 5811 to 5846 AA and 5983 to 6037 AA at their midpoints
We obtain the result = 0.05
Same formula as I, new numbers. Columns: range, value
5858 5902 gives 3.84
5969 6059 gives 3.86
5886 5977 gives 3.78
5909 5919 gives 3.4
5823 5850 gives 3.9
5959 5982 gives 3.68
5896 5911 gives 3.56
